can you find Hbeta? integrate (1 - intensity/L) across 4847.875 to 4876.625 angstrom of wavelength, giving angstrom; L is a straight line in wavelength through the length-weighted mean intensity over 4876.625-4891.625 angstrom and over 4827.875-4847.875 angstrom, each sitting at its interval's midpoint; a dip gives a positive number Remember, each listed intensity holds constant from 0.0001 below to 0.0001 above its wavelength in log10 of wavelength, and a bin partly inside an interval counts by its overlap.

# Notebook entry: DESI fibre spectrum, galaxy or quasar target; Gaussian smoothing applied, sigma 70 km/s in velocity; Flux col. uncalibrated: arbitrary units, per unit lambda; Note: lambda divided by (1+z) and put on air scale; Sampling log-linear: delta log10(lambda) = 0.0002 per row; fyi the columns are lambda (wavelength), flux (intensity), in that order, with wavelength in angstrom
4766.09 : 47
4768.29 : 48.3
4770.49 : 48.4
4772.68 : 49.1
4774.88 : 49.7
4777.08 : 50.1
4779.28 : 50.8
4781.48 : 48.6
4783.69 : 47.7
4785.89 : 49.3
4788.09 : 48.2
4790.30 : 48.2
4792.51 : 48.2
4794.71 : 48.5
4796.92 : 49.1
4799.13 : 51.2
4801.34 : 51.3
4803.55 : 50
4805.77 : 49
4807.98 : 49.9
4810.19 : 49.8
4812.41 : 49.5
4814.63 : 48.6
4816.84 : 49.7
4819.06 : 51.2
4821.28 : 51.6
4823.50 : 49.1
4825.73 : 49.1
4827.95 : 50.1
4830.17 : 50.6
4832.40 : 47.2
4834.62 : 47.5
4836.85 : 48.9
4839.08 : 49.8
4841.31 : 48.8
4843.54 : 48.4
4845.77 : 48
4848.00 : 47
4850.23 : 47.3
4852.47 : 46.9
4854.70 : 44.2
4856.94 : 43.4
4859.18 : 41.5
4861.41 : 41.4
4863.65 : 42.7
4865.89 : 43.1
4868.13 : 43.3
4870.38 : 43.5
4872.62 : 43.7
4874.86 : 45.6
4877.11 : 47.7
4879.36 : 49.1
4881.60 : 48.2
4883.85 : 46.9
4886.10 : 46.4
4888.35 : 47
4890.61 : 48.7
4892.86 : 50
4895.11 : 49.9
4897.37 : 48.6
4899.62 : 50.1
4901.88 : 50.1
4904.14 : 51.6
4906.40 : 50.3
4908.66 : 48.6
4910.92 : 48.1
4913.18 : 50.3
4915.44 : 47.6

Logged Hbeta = 2.4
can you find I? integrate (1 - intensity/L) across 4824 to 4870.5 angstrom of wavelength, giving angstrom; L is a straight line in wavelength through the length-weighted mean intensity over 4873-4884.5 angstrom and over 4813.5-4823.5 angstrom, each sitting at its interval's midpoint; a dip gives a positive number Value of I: 2.3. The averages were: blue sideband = 50.2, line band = 46.4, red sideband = 47.3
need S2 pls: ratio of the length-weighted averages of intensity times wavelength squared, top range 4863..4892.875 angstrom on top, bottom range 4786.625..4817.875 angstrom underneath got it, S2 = 1.0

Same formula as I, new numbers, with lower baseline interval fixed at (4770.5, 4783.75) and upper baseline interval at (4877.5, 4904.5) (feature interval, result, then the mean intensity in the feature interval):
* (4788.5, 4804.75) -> -0.05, 49.4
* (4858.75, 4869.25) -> 1.39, 42.5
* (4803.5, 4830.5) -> -0.37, 49.8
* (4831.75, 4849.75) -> 0.31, 48.2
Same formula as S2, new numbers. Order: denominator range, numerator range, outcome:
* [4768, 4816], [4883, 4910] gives 1.04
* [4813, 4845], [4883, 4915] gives 1.02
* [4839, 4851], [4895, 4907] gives 1.06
